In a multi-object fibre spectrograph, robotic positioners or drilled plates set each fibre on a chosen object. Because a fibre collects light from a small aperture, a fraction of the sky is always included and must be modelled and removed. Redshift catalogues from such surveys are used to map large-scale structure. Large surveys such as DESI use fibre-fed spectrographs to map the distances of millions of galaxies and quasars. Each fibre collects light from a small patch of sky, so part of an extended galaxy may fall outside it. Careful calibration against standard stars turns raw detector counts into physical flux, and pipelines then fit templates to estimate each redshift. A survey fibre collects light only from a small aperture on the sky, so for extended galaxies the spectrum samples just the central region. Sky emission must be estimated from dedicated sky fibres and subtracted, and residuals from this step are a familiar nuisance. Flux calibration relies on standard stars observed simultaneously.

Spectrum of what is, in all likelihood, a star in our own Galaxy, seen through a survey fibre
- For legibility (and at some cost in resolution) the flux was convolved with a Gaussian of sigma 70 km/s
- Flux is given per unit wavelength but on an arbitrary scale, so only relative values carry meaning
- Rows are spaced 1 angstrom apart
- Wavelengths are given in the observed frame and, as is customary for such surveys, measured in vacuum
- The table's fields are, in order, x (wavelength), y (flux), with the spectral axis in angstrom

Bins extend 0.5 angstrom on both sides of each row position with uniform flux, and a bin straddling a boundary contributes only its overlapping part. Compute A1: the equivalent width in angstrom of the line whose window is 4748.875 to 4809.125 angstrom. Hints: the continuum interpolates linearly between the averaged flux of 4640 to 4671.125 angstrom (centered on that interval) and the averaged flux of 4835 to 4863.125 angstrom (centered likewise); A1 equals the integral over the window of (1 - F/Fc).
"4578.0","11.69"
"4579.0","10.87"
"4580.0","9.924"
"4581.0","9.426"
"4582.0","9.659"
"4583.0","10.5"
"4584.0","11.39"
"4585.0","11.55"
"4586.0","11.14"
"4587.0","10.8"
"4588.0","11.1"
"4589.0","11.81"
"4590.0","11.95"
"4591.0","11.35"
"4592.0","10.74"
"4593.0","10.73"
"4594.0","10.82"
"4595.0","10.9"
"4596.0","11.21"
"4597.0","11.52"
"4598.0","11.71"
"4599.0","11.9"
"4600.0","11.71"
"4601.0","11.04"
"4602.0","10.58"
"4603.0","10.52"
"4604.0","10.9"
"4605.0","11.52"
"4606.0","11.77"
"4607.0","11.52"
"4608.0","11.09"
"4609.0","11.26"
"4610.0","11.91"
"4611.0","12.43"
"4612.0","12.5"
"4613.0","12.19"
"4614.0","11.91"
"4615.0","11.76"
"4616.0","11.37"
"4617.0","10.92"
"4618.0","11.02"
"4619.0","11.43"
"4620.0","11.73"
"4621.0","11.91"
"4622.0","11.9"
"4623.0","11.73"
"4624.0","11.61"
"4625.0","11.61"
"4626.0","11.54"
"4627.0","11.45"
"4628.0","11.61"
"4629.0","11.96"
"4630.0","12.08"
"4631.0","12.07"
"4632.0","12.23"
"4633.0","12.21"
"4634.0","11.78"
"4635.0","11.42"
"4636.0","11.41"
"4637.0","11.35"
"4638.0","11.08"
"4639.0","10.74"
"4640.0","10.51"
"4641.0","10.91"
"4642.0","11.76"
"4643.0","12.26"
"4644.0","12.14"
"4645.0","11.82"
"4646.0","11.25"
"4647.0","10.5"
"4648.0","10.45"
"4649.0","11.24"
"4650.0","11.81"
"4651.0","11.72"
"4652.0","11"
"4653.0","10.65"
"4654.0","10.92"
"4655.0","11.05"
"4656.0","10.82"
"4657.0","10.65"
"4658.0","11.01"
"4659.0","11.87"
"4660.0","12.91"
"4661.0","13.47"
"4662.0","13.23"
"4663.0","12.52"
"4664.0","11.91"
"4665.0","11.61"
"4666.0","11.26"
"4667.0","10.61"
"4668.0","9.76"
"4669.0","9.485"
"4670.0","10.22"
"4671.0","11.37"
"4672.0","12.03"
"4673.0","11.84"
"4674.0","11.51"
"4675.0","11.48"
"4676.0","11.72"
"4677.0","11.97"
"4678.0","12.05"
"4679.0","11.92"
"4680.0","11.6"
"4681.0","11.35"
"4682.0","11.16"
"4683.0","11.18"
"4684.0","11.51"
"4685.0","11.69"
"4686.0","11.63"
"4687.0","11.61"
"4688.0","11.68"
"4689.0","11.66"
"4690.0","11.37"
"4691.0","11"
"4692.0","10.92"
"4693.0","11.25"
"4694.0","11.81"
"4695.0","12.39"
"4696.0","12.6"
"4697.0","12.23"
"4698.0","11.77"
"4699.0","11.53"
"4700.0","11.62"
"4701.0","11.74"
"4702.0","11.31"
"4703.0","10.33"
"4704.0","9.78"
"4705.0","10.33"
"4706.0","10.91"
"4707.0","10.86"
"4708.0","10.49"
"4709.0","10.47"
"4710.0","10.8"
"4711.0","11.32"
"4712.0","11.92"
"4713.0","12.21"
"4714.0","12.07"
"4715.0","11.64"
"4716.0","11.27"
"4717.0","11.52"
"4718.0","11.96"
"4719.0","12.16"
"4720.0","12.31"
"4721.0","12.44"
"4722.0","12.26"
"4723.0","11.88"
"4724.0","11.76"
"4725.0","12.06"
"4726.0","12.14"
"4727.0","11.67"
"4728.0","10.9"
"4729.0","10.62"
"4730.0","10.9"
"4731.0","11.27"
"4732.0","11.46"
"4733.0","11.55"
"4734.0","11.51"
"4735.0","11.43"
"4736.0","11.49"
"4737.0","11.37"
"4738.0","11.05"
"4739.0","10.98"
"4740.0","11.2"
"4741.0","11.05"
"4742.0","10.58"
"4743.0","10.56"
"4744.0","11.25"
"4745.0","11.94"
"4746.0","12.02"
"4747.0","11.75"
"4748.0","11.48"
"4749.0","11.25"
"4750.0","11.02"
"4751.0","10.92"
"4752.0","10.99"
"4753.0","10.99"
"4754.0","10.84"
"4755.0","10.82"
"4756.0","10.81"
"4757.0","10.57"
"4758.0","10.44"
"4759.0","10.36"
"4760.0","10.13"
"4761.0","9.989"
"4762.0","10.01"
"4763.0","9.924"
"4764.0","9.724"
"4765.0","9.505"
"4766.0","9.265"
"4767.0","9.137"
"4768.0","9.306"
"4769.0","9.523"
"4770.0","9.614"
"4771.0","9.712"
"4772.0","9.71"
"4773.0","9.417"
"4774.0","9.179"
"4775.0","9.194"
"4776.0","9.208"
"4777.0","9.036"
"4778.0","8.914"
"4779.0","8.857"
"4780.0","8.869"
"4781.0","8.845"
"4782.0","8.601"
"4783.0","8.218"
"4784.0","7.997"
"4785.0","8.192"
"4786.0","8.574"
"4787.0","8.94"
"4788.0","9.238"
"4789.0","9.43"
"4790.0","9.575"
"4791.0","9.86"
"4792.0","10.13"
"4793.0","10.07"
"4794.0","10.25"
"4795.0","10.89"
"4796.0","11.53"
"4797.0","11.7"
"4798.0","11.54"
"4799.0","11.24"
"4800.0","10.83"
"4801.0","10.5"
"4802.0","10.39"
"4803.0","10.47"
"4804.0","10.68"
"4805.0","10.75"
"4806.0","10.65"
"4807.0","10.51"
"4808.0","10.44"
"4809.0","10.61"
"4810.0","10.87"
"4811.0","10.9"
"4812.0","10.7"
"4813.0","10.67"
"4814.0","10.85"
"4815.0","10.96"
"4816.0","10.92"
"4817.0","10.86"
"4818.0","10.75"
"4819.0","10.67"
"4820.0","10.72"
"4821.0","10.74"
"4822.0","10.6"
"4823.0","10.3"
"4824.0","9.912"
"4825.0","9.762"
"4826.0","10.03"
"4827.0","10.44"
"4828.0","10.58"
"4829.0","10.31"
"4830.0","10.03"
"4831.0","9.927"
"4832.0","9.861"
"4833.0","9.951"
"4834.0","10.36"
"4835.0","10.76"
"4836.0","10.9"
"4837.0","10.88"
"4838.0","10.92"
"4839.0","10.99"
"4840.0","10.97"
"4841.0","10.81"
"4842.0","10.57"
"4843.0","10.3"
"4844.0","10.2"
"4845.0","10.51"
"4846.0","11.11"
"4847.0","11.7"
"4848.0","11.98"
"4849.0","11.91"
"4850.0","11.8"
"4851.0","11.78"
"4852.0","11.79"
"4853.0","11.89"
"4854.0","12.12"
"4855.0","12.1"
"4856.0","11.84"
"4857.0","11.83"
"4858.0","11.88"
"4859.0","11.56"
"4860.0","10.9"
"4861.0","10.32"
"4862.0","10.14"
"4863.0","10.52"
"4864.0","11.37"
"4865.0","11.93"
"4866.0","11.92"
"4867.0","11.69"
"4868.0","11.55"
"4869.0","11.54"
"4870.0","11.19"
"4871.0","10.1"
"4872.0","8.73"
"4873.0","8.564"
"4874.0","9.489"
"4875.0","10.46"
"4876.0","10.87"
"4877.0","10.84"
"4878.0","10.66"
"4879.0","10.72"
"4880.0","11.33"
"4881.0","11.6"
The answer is 7.0 angstrom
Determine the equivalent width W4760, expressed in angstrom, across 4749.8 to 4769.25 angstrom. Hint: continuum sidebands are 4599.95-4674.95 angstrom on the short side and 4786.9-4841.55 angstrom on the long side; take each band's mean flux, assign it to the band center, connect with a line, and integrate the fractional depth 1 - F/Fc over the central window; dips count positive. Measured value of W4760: 1.1 angstrom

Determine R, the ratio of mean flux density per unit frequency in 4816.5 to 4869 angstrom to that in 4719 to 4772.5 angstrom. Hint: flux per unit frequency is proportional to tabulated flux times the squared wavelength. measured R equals 1.0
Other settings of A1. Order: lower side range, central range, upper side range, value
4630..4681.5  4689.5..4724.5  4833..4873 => -0.4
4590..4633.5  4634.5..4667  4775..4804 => -1.0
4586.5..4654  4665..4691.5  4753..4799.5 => -1.3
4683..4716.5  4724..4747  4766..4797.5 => -1.8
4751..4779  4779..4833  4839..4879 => 1.0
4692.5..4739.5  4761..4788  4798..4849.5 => 4.6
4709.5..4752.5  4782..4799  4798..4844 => 1.7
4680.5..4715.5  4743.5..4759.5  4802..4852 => 0.0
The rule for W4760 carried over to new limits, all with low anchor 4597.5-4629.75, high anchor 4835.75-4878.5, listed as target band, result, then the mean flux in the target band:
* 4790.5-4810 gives 0.8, 10.7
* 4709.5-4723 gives -0.6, 11.8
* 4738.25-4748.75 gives 0.0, 11.3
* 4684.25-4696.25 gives -0.2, 11.6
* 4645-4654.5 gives 0.3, 11.1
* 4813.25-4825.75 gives 0.6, 10.6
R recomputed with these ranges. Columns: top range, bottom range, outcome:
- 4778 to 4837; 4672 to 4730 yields 0.93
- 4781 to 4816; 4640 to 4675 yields 0.95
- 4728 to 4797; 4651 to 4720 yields 0.92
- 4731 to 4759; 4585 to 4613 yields 1.04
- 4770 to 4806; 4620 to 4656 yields 0.91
